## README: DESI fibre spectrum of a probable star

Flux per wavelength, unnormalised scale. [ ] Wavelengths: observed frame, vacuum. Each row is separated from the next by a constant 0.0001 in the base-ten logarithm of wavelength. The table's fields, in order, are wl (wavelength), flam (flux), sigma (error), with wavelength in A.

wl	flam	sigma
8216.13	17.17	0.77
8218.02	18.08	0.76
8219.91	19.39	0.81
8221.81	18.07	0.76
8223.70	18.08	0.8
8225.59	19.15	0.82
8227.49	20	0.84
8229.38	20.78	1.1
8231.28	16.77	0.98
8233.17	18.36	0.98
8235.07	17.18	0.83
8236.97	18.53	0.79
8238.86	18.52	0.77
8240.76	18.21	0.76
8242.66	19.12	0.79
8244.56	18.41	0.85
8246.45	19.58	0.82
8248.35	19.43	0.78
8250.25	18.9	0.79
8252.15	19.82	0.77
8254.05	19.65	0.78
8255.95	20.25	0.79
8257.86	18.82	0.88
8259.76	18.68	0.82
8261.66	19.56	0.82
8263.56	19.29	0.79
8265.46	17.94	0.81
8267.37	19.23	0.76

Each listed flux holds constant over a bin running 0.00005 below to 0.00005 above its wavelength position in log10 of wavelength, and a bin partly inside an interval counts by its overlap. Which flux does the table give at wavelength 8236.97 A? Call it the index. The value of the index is 18.53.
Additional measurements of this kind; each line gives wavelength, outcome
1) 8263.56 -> 19.29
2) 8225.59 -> 19.15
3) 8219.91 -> 19.39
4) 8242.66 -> 19.12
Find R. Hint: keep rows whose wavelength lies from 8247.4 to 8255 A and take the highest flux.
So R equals 19.82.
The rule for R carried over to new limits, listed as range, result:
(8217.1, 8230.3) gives 20.78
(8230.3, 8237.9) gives 18.53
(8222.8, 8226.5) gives 19.15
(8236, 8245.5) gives 19.12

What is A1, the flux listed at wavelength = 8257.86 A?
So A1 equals 18.82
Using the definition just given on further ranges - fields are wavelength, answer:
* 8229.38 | 20.78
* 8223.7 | 18.08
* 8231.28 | 16.77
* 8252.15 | 19.82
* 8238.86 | 18.52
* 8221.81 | 18.07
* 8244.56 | 18.41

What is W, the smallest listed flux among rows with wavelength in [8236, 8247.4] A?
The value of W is 18.21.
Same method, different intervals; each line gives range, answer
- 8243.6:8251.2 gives 18.41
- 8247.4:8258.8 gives 18.82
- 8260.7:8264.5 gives 19.29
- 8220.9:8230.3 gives 18.07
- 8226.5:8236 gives 16.77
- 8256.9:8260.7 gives 18.68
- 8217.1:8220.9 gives 18.08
